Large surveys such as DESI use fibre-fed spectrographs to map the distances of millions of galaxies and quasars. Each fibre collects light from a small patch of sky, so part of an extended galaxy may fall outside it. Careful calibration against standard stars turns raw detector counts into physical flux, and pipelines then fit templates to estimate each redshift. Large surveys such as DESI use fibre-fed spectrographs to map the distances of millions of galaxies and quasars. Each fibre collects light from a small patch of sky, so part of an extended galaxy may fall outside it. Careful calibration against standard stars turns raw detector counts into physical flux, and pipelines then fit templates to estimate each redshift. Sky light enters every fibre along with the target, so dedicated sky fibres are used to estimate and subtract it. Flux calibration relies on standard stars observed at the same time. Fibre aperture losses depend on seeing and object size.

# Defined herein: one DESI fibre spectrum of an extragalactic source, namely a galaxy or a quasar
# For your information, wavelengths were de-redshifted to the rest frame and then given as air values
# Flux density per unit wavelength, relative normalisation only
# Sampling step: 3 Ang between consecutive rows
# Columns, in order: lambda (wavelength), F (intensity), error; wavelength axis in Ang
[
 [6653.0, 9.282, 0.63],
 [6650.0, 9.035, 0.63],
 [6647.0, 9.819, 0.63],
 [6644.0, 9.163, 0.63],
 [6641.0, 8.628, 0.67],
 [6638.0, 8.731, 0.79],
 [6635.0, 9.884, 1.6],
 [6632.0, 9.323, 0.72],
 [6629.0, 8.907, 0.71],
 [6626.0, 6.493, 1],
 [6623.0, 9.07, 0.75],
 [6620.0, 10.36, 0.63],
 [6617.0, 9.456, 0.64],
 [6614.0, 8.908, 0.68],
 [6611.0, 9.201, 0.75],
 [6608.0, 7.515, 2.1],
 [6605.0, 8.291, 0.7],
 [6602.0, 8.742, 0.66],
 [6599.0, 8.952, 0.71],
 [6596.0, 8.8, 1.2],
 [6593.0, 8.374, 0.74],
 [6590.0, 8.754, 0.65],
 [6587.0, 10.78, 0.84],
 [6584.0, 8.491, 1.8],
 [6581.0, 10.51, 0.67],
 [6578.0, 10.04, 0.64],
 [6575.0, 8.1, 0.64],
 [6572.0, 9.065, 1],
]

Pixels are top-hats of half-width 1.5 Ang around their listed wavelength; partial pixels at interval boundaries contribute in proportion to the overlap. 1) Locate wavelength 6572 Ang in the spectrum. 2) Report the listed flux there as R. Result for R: 9.065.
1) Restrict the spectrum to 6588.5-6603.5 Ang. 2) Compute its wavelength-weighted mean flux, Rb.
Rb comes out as 8.72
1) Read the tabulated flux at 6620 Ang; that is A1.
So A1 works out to 10.36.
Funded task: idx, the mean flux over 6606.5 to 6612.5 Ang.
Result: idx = 8.36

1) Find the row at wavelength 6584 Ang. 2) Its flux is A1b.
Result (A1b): 8.491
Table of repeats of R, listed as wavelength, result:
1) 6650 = 9.035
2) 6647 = 9.819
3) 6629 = 8.907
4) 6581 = 10.51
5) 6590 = 8.754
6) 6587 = 10.78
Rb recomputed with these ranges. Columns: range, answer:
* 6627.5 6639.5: 9.21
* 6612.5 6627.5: 8.86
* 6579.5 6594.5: 9.38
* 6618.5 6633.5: 8.83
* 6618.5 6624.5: 9.71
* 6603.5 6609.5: 7.9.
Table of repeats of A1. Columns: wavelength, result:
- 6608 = 7.515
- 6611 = 9.201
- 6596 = 8.8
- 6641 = 8.628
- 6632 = 9.323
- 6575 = 8.1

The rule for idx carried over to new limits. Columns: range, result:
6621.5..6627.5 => 7.78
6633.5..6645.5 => 9.1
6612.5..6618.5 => 9.18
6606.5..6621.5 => 9.09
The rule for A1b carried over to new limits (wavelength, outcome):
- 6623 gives 9.07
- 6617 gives 9.456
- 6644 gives 9.163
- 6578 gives 10.04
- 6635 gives 9.884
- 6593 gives 8.374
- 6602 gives 8.742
